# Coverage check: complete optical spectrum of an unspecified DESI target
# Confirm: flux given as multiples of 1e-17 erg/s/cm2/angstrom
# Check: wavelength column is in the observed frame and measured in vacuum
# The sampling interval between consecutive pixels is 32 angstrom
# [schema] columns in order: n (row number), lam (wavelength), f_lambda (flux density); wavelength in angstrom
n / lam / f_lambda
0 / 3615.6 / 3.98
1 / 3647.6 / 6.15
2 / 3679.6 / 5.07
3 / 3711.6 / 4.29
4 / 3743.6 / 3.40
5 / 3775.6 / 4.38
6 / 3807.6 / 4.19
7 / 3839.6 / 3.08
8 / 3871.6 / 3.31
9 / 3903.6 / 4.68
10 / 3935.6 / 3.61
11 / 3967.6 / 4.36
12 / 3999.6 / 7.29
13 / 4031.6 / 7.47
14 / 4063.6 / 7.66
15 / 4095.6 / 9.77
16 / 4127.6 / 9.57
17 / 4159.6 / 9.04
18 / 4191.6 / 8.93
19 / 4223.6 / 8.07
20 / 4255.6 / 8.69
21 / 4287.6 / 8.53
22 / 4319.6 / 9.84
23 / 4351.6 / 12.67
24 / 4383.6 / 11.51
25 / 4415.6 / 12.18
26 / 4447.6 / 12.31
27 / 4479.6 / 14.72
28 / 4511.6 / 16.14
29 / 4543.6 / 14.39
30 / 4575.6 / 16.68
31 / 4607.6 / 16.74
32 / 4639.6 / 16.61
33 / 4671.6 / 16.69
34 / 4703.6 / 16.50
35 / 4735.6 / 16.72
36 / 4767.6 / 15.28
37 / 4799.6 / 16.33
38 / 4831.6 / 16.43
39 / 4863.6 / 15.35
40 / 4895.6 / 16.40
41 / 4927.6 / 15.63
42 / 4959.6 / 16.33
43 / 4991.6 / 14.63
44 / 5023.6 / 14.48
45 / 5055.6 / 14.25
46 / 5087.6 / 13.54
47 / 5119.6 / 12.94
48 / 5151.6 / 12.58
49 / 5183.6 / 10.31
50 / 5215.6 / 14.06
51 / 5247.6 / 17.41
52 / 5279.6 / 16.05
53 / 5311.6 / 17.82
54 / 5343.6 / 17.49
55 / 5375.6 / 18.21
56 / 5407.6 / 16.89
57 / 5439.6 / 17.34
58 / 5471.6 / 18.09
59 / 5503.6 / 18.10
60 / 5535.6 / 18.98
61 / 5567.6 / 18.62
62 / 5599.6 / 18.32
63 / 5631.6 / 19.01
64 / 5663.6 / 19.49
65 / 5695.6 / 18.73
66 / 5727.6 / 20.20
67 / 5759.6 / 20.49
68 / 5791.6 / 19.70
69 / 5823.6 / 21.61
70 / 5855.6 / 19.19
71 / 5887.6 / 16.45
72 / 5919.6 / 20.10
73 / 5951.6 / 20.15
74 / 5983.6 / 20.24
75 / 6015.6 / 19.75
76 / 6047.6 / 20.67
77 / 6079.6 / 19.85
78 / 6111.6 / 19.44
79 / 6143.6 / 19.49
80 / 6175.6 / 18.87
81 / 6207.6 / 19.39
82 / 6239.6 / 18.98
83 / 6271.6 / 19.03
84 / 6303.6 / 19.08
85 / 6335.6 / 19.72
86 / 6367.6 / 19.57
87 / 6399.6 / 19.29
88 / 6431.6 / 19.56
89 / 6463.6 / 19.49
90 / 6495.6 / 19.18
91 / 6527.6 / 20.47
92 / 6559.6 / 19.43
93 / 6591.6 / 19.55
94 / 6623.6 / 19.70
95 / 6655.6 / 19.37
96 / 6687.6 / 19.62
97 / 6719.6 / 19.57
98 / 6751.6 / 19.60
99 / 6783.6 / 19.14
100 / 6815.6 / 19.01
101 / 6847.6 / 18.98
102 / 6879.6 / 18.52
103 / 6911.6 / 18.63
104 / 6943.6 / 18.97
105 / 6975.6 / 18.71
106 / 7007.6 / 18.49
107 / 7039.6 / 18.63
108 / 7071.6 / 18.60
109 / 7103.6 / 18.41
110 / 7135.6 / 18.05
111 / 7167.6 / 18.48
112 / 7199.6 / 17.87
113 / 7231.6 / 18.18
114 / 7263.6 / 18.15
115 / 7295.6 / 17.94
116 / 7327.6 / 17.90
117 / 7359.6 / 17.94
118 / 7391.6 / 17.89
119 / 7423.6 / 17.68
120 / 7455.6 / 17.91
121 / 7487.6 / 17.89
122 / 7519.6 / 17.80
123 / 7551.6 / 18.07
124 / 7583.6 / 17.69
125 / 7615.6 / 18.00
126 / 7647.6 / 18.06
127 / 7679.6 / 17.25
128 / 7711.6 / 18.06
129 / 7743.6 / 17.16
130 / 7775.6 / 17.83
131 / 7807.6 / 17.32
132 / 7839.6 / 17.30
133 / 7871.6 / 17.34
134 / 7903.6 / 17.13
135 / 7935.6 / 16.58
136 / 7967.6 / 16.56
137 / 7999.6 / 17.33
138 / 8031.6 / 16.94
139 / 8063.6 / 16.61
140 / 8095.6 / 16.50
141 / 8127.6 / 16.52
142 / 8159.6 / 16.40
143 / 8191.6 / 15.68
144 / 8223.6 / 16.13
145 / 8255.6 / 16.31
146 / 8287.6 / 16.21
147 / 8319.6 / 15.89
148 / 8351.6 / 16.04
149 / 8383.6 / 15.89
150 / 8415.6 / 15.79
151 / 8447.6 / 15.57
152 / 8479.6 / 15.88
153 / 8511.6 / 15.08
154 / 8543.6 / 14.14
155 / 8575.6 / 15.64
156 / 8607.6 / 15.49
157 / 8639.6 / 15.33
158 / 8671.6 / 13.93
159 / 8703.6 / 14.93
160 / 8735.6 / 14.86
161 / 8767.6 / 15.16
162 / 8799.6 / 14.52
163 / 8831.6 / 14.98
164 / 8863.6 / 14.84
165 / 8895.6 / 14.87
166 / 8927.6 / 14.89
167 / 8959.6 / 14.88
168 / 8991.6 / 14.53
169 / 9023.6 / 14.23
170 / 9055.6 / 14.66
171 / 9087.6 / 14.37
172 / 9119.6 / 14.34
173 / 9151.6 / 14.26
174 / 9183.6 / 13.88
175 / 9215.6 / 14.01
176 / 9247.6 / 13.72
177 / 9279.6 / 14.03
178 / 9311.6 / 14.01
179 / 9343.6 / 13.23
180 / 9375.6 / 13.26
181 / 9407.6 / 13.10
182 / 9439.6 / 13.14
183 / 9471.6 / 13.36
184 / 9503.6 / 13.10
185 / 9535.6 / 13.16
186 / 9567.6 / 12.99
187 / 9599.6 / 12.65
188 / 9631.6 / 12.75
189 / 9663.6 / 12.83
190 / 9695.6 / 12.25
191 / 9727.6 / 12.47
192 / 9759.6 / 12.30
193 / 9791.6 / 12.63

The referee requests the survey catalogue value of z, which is 0.000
